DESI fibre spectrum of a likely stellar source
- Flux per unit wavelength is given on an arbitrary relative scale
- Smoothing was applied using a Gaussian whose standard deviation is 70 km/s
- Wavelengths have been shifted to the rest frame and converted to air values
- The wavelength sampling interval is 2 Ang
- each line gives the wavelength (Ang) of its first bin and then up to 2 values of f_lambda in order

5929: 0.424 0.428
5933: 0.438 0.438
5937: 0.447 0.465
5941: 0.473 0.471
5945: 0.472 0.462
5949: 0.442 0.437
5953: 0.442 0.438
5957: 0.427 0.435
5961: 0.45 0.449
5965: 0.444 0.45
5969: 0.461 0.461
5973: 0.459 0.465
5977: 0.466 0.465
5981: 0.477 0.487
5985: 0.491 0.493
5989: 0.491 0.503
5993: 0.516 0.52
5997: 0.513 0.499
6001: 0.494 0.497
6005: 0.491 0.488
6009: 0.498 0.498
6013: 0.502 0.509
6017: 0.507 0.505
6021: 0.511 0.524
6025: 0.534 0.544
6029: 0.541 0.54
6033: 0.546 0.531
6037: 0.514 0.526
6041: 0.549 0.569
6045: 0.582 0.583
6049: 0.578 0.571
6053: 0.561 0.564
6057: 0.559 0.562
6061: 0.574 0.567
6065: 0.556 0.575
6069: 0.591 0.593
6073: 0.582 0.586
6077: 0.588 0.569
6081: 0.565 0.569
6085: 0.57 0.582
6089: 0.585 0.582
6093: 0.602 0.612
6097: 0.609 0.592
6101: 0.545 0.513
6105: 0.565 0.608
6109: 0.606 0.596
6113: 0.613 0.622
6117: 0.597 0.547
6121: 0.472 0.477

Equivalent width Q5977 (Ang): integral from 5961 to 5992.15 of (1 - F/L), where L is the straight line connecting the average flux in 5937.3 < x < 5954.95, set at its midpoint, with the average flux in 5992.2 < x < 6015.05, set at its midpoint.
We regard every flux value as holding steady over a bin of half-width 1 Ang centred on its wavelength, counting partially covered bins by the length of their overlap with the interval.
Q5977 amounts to 0.7 Ang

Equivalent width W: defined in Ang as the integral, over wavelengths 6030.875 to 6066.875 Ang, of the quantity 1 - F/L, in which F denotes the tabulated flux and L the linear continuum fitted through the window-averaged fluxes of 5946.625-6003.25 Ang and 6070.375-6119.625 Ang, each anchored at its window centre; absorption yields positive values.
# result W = -1.20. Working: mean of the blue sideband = 0.47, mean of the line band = 0.558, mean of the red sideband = 0.584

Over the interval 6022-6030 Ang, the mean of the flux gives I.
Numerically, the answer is 0.536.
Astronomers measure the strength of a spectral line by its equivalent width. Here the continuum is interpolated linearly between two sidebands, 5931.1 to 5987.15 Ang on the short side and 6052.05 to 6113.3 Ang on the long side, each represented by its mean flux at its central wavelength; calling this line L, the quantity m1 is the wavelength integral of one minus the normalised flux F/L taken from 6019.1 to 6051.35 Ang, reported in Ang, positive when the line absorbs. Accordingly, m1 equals -0.80 Ang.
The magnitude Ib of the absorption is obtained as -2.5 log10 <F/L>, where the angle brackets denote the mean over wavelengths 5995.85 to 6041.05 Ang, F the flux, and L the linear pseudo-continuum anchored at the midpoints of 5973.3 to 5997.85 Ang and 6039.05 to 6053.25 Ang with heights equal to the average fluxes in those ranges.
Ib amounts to 0.04 mag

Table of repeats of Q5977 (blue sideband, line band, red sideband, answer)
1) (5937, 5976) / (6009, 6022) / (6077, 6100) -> 0.2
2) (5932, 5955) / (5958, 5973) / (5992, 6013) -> 0.6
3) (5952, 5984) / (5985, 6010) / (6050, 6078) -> -0.5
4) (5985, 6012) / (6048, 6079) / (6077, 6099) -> -0.7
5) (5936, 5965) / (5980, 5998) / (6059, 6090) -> -0.3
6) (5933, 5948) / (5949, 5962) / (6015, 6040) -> 0.9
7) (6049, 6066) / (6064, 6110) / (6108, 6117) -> 0.6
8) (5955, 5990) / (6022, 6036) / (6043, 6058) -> 0.1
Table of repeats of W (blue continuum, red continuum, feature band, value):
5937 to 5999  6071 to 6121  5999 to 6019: 0.2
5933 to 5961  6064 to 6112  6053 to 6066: -0.2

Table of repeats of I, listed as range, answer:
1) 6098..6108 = 0.565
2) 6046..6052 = 0.577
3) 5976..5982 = 0.469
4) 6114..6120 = 0.589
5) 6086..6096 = 0.593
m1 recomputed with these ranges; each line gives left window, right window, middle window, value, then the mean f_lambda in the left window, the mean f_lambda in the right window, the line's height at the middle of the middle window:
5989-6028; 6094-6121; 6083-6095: -0.36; 0.508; 0.582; 0.568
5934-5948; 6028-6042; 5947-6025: 2.73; 0.461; 0.535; 0.497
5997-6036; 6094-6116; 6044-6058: -0.73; 0.514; 0.589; 0.543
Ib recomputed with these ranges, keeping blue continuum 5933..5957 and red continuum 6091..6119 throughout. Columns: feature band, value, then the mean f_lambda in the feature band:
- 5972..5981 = 0.03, 0.465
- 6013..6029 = -0.01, 0.519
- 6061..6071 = -0.04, 0.574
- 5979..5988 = 0.00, 0.485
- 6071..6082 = -0.03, 0.579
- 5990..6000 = -0.03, 0.51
